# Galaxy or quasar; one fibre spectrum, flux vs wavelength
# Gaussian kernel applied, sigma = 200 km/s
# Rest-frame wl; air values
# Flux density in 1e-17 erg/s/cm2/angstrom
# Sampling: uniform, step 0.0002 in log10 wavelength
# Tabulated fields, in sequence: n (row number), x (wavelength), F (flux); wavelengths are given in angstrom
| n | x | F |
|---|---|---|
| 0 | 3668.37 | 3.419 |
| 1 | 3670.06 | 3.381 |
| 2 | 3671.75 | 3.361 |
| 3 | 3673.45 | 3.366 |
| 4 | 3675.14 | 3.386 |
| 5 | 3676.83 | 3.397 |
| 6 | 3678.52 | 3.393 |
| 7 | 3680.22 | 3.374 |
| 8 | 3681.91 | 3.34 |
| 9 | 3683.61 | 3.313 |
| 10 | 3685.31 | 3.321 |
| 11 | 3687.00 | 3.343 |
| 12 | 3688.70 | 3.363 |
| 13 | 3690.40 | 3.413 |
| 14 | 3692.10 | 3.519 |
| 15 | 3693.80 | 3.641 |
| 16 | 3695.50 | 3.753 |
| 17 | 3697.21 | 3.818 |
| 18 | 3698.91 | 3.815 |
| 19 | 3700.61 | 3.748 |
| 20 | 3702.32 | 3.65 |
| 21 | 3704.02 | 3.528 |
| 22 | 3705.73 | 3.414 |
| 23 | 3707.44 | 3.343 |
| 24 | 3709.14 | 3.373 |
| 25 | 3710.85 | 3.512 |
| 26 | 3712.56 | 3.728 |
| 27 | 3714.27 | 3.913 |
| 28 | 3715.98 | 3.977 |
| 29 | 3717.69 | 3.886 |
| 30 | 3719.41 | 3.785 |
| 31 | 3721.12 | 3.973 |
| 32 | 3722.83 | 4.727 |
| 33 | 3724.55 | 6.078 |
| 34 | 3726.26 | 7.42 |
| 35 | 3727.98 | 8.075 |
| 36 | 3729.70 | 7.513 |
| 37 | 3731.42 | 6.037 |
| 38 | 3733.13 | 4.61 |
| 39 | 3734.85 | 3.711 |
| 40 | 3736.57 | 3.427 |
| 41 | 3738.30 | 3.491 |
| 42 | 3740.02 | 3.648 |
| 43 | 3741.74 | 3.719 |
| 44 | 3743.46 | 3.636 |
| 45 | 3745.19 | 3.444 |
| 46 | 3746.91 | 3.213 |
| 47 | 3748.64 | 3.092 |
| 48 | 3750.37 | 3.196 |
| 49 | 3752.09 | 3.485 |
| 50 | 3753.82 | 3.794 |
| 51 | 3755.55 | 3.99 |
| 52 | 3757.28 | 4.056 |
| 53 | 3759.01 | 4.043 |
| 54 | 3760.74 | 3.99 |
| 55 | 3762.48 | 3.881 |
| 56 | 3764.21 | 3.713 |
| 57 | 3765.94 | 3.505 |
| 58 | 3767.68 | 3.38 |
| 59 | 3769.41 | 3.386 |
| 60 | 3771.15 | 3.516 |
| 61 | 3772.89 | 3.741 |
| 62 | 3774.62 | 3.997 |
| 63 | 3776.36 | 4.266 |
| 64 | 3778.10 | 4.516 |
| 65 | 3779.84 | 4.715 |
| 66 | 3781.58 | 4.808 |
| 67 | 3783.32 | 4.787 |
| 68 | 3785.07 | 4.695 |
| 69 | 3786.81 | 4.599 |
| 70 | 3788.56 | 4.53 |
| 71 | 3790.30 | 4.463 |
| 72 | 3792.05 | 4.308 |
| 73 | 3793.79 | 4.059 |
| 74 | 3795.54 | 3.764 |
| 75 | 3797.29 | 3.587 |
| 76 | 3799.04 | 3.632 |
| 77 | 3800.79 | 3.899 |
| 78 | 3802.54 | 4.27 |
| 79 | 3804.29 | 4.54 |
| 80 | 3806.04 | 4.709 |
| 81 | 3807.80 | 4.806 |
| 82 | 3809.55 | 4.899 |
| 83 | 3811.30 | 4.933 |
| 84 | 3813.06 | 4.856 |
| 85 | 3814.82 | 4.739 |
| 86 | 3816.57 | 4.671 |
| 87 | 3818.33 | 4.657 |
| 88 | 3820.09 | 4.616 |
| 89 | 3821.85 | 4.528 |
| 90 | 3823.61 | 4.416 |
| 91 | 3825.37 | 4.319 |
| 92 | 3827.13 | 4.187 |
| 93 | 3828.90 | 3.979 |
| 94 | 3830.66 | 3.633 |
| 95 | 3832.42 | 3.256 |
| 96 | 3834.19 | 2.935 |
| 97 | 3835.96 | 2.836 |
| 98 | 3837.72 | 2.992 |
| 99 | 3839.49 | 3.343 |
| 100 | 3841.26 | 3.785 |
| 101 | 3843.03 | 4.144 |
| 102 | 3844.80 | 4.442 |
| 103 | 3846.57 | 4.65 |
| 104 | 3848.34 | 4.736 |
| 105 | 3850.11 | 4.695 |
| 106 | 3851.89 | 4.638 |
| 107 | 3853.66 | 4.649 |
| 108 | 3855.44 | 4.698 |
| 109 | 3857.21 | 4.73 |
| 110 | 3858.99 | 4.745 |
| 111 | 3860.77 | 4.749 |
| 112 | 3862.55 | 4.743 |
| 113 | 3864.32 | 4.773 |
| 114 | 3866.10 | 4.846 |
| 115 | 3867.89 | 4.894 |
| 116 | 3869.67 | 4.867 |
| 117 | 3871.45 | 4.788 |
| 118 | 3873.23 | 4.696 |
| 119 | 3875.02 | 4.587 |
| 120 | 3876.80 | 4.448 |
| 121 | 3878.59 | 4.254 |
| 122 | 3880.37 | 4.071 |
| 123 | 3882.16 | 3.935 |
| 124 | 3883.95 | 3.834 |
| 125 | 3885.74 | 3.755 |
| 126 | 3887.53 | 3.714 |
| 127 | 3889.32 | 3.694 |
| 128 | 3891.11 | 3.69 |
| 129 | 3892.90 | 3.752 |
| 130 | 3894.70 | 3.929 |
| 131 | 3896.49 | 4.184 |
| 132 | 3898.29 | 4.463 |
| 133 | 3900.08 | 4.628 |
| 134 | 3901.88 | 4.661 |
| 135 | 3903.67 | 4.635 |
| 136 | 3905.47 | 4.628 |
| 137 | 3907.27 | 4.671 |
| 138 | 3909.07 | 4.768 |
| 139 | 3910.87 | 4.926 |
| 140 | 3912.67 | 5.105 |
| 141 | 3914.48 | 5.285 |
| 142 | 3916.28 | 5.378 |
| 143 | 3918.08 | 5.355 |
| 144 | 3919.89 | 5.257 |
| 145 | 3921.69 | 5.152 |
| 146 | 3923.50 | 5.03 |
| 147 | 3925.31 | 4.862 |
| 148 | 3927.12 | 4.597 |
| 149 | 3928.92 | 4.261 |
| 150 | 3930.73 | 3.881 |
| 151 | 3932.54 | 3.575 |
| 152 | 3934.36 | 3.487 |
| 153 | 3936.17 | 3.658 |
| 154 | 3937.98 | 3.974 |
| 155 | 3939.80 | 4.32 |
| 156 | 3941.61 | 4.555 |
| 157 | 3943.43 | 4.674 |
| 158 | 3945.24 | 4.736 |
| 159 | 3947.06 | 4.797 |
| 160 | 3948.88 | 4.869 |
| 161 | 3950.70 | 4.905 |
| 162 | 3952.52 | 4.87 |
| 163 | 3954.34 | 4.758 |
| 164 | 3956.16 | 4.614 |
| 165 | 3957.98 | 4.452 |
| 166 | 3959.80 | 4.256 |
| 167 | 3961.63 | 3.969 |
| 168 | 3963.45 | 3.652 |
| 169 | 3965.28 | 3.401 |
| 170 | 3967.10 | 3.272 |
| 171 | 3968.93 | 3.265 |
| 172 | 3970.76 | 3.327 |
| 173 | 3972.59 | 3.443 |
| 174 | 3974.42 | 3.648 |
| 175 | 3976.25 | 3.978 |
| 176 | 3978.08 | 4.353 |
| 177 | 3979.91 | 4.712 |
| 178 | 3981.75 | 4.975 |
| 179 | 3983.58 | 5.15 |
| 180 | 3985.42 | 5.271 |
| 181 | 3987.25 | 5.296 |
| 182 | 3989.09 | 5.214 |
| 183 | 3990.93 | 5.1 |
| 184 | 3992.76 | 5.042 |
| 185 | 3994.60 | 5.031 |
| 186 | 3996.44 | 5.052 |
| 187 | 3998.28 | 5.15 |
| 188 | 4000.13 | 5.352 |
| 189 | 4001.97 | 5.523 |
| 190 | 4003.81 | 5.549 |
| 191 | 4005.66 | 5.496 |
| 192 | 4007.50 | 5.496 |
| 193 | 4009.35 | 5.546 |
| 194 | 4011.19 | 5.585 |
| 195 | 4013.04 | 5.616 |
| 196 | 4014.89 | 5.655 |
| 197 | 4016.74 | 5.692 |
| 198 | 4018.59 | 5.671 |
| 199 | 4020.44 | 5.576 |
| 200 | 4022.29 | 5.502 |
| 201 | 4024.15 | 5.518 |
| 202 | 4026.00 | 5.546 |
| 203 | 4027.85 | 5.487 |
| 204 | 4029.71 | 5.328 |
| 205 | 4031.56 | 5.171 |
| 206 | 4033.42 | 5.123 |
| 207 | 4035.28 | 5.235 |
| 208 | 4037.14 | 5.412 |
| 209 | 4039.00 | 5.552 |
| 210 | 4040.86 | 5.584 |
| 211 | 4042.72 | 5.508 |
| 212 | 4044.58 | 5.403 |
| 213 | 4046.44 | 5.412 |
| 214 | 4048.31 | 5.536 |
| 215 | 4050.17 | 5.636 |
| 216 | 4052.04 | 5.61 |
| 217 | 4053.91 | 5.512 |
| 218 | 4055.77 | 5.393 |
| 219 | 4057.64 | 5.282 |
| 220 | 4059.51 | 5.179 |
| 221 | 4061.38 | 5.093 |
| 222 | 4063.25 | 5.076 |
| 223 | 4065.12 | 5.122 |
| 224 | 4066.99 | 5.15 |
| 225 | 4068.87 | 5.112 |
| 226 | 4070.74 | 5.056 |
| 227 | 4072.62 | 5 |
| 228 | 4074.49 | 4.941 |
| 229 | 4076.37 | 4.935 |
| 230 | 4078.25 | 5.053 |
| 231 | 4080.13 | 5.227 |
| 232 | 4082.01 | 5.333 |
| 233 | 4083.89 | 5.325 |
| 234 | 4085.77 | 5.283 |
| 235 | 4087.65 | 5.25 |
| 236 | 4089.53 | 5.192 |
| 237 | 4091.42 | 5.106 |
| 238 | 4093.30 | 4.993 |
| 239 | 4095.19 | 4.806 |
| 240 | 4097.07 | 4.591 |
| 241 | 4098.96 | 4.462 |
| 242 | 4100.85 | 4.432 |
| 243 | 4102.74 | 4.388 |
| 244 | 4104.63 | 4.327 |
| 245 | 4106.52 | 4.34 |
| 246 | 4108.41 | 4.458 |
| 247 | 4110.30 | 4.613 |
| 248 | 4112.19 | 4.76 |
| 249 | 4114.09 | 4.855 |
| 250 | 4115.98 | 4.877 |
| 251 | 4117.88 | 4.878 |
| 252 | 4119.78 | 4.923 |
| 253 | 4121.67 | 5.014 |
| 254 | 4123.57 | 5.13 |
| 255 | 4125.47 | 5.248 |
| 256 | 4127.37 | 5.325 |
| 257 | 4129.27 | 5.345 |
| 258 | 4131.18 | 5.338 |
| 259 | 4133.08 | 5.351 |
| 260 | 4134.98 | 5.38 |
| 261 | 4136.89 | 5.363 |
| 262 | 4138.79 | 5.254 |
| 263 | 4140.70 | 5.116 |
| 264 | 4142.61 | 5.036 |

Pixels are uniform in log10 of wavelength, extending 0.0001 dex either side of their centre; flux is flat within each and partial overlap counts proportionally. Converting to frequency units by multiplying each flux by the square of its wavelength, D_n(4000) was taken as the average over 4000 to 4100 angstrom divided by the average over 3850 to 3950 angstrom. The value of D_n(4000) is 1.27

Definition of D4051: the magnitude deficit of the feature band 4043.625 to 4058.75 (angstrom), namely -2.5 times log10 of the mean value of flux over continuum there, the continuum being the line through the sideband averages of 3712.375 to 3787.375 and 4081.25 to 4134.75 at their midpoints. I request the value -0.14 mag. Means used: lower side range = 4.26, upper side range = 4.93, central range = 5.47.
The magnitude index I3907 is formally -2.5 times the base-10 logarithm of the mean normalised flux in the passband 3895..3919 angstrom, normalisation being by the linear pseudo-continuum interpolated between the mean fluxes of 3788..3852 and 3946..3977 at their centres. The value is -0.16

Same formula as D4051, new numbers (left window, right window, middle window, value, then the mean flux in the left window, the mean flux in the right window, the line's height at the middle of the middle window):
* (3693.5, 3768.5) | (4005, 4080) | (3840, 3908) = 0.06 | 4.09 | 5.37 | 4.68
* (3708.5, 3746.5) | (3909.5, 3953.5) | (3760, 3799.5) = 0.12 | 4.52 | 4.65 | 4.55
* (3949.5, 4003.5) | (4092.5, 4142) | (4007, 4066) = -0.16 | 4.53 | 4.91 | 4.69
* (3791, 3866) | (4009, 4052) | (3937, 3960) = 0.09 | 4.28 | 5.49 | 5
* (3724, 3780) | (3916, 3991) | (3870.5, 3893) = 0.06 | 4.23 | 4.42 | 4.35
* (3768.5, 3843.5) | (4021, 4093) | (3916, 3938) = 0.05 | 4.17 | 5.29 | 4.71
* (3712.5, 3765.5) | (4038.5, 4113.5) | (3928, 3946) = 0.16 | 4.3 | 5.07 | 4.75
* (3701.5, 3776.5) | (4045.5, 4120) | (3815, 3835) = 0.05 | 4.09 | 5.01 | 4.32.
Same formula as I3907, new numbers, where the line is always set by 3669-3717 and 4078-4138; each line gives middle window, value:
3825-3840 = 0.154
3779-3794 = -0.188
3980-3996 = -0.126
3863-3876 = -0.157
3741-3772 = 0.038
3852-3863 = -0.153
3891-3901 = 0.023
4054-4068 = -0.087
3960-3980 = 0.207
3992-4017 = -0.174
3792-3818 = -0.125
